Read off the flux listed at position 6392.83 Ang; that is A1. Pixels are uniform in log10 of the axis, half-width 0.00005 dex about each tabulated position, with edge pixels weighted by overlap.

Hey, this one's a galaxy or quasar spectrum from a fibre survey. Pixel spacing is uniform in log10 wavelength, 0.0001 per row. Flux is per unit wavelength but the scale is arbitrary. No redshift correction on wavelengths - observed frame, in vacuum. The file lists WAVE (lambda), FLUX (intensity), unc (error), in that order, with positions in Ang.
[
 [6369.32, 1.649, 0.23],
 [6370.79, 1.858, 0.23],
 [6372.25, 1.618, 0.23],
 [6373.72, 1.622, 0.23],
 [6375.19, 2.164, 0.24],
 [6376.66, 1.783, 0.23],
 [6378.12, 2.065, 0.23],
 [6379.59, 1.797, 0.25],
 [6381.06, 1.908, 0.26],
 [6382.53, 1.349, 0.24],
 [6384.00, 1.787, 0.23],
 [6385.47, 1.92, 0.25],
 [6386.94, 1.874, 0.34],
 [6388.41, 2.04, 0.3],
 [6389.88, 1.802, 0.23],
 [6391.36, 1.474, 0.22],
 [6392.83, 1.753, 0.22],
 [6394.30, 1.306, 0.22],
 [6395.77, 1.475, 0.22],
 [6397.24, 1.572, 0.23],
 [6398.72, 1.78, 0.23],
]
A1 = 1.753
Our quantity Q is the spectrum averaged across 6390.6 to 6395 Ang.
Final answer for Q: 1.51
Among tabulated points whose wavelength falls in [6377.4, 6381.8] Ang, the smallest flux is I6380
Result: 1.797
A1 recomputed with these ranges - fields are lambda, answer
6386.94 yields 1.874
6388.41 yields 2.04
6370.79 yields 1.858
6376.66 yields 1.783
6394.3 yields 1.306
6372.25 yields 1.618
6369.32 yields 1.649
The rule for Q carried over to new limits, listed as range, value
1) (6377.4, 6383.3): 1.78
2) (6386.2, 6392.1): 1.8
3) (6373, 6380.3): 1.89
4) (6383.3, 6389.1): 1.91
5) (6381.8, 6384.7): 1.57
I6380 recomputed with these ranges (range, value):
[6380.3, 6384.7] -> 1.349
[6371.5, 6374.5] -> 1.618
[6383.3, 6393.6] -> 1.474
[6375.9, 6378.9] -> 1.783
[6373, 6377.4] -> 1.622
